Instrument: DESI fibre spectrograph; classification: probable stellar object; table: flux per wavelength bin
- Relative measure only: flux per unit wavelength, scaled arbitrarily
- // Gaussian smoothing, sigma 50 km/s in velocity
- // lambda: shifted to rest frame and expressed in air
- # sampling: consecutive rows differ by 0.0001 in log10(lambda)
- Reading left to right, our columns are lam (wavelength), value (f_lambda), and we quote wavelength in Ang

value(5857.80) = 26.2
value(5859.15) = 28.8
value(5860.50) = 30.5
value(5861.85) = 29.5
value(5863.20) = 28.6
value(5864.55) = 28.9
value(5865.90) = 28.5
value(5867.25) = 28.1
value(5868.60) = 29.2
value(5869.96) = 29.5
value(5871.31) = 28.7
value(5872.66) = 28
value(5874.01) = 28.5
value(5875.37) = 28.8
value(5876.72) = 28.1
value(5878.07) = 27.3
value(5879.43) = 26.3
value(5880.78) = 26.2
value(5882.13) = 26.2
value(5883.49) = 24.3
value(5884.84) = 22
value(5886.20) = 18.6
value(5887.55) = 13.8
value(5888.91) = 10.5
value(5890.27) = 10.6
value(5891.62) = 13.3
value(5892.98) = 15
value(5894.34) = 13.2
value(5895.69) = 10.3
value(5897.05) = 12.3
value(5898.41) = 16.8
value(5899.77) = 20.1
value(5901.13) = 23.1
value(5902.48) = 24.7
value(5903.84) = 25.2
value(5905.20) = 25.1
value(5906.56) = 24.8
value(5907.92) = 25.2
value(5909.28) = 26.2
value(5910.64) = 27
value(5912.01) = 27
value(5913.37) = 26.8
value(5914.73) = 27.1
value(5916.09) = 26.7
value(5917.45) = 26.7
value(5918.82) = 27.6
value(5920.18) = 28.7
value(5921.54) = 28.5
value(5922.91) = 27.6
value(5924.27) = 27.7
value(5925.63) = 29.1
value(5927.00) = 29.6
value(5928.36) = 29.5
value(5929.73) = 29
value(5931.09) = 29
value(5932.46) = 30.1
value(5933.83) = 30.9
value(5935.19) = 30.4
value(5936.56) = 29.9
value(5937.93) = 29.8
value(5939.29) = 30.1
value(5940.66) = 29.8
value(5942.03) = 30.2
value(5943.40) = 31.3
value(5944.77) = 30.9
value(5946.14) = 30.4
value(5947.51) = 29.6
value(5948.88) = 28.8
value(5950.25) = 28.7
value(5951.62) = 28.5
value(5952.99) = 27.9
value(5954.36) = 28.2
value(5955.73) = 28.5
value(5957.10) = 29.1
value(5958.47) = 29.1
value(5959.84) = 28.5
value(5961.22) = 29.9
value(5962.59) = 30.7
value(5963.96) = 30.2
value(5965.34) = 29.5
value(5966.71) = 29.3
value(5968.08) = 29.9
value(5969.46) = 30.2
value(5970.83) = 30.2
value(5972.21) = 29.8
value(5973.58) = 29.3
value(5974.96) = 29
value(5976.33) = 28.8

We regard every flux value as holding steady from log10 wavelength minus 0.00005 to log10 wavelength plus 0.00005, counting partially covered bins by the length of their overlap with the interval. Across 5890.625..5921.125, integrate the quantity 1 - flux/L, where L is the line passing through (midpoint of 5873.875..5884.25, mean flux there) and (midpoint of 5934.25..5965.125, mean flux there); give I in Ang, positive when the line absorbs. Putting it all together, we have 6.1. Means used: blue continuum 26.8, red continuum 29.6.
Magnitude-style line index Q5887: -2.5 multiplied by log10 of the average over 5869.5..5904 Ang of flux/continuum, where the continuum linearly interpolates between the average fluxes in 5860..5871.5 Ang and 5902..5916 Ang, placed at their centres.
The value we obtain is 0.29 mag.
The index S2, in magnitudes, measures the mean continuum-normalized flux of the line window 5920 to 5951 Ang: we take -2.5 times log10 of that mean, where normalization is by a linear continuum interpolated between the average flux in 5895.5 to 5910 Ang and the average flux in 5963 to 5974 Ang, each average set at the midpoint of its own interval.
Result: -0.15 mag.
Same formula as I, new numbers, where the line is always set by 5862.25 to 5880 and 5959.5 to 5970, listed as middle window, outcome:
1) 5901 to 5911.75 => 1.3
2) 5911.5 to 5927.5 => 0.7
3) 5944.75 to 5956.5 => 0.2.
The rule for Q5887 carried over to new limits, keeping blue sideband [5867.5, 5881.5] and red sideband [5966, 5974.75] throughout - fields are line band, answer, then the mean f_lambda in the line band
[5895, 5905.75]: 0.41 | 19.6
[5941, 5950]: -0.03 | 30.1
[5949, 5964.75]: 0.02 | 29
